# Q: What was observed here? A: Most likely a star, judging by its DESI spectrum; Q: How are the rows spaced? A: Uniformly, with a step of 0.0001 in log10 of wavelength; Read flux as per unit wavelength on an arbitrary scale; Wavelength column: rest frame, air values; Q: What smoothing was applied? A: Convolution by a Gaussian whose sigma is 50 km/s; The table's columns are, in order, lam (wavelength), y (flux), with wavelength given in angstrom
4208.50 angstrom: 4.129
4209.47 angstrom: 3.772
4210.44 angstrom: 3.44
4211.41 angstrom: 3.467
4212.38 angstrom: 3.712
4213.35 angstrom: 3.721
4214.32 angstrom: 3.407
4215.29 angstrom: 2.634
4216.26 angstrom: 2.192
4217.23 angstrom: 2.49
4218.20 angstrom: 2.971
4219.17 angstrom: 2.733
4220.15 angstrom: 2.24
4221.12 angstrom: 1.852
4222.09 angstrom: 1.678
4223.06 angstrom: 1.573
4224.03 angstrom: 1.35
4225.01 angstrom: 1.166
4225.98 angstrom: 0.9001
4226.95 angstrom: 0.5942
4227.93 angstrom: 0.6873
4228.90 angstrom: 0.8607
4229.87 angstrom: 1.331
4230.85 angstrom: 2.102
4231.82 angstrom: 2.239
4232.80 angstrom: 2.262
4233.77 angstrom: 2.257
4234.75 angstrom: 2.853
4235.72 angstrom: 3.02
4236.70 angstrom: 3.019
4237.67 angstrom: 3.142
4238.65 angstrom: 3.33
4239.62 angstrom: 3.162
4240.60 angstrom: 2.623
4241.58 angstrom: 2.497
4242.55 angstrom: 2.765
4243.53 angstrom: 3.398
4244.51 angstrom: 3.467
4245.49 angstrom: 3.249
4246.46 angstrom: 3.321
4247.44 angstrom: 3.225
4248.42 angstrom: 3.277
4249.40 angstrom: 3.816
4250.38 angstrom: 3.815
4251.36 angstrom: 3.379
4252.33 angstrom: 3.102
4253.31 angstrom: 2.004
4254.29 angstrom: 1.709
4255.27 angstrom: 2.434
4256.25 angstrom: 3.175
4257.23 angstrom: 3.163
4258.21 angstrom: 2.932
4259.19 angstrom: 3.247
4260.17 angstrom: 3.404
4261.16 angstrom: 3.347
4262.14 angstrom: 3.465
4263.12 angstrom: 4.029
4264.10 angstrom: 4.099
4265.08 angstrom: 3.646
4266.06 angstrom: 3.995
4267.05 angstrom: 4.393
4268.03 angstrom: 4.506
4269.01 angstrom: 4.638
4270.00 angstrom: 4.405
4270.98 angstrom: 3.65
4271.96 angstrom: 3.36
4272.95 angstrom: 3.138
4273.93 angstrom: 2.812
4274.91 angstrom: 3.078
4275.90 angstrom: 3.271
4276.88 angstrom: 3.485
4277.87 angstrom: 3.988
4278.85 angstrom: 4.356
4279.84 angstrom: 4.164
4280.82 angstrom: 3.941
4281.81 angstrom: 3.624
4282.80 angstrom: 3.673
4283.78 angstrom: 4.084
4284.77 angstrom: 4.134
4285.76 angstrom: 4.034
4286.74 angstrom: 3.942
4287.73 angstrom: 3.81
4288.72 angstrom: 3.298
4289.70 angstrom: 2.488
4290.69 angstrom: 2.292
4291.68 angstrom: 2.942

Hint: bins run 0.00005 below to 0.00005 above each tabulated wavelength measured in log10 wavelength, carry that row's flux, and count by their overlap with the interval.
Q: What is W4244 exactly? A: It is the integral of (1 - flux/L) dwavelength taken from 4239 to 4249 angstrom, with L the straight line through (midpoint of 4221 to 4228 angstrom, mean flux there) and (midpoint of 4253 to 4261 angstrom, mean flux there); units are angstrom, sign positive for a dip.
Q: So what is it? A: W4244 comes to -4.3 angstrom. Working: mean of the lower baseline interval 1.22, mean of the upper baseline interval 2.8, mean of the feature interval 3.11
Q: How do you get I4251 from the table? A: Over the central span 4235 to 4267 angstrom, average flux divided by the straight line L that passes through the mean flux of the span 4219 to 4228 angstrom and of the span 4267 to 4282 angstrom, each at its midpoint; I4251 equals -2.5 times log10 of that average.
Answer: -0.20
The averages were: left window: 1.47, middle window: 3.21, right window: 3.79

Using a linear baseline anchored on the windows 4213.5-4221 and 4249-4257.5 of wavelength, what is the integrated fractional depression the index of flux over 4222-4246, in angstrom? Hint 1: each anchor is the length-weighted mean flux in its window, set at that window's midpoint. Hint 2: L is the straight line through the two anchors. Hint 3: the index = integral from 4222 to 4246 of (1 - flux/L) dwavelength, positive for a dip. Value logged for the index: 5.0 angstrom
